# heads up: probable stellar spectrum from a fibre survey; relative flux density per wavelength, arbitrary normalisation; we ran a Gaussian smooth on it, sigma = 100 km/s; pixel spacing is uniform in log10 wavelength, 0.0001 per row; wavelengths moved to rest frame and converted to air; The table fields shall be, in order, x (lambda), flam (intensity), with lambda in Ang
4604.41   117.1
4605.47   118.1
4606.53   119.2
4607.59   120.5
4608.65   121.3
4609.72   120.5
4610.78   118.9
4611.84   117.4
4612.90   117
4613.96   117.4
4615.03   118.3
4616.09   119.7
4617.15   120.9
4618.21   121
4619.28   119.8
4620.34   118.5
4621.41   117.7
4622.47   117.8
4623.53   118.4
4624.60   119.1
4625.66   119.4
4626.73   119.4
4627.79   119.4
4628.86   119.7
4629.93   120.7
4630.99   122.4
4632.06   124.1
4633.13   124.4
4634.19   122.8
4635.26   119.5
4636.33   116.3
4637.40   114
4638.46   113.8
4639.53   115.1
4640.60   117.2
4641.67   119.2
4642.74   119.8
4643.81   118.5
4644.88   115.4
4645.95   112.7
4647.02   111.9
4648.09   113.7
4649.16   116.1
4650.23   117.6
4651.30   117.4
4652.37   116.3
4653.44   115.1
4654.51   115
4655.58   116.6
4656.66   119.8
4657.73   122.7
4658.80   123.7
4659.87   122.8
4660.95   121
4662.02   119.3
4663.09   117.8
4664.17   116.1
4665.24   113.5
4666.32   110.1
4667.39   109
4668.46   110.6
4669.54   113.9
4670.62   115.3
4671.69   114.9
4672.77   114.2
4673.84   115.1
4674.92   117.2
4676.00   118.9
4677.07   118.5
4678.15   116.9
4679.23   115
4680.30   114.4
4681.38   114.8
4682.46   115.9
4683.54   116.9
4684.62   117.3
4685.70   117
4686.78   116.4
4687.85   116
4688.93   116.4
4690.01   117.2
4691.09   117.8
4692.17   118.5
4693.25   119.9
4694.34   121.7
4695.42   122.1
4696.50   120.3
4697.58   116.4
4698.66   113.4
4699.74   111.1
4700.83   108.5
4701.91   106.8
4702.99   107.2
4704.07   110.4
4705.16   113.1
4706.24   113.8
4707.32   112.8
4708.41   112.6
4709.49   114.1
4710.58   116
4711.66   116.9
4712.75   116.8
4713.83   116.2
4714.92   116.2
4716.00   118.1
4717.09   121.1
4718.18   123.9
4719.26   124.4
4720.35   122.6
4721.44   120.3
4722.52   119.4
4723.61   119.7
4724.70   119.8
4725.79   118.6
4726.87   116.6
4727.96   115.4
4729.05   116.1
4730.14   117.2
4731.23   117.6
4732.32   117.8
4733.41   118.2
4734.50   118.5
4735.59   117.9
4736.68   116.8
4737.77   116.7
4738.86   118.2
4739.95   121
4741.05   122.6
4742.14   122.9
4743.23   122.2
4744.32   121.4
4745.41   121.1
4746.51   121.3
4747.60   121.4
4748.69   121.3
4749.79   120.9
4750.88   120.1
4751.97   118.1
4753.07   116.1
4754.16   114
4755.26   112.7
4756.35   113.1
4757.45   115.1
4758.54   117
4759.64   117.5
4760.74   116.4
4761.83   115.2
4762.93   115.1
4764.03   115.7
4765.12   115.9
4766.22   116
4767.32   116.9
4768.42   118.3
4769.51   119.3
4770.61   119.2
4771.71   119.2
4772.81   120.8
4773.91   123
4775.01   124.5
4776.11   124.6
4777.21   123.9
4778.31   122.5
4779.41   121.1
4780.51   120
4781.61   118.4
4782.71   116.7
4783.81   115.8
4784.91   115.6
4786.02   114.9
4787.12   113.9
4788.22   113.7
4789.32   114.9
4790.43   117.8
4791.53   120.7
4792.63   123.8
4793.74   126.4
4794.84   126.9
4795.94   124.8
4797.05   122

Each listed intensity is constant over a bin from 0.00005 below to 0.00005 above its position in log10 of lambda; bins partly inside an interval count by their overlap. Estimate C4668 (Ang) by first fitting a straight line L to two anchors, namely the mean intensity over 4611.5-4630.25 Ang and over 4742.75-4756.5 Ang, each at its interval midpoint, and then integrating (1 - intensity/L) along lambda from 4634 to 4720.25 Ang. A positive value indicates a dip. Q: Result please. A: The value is 1.93 Ang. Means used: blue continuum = 119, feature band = 116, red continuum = 119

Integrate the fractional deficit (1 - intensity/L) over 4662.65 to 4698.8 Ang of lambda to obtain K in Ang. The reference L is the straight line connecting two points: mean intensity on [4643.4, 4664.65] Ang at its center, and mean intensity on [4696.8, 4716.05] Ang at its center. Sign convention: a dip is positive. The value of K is -0.3 Ang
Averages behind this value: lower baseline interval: 117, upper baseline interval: 113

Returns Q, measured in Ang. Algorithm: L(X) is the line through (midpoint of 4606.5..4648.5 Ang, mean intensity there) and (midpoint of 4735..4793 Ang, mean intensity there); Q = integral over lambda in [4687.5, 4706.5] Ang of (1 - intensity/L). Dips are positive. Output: 0.6 Ang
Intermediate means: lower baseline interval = 119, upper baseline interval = 119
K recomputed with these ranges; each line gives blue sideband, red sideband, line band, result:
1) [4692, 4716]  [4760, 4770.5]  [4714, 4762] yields -1.2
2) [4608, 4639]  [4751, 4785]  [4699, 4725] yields 0.6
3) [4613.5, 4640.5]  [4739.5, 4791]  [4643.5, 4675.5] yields 0.8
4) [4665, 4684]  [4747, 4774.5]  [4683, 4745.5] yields -0.7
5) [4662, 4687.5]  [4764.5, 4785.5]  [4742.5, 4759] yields 0.0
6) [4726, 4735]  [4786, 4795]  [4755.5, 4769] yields 0.3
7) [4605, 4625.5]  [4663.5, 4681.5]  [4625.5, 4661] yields -0.4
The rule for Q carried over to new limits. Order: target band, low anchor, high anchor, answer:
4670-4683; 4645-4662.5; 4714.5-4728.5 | 0.3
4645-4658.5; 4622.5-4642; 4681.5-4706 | 0.2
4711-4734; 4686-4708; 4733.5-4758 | -0.3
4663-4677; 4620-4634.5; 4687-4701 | 0.5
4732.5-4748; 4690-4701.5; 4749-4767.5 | -0.5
